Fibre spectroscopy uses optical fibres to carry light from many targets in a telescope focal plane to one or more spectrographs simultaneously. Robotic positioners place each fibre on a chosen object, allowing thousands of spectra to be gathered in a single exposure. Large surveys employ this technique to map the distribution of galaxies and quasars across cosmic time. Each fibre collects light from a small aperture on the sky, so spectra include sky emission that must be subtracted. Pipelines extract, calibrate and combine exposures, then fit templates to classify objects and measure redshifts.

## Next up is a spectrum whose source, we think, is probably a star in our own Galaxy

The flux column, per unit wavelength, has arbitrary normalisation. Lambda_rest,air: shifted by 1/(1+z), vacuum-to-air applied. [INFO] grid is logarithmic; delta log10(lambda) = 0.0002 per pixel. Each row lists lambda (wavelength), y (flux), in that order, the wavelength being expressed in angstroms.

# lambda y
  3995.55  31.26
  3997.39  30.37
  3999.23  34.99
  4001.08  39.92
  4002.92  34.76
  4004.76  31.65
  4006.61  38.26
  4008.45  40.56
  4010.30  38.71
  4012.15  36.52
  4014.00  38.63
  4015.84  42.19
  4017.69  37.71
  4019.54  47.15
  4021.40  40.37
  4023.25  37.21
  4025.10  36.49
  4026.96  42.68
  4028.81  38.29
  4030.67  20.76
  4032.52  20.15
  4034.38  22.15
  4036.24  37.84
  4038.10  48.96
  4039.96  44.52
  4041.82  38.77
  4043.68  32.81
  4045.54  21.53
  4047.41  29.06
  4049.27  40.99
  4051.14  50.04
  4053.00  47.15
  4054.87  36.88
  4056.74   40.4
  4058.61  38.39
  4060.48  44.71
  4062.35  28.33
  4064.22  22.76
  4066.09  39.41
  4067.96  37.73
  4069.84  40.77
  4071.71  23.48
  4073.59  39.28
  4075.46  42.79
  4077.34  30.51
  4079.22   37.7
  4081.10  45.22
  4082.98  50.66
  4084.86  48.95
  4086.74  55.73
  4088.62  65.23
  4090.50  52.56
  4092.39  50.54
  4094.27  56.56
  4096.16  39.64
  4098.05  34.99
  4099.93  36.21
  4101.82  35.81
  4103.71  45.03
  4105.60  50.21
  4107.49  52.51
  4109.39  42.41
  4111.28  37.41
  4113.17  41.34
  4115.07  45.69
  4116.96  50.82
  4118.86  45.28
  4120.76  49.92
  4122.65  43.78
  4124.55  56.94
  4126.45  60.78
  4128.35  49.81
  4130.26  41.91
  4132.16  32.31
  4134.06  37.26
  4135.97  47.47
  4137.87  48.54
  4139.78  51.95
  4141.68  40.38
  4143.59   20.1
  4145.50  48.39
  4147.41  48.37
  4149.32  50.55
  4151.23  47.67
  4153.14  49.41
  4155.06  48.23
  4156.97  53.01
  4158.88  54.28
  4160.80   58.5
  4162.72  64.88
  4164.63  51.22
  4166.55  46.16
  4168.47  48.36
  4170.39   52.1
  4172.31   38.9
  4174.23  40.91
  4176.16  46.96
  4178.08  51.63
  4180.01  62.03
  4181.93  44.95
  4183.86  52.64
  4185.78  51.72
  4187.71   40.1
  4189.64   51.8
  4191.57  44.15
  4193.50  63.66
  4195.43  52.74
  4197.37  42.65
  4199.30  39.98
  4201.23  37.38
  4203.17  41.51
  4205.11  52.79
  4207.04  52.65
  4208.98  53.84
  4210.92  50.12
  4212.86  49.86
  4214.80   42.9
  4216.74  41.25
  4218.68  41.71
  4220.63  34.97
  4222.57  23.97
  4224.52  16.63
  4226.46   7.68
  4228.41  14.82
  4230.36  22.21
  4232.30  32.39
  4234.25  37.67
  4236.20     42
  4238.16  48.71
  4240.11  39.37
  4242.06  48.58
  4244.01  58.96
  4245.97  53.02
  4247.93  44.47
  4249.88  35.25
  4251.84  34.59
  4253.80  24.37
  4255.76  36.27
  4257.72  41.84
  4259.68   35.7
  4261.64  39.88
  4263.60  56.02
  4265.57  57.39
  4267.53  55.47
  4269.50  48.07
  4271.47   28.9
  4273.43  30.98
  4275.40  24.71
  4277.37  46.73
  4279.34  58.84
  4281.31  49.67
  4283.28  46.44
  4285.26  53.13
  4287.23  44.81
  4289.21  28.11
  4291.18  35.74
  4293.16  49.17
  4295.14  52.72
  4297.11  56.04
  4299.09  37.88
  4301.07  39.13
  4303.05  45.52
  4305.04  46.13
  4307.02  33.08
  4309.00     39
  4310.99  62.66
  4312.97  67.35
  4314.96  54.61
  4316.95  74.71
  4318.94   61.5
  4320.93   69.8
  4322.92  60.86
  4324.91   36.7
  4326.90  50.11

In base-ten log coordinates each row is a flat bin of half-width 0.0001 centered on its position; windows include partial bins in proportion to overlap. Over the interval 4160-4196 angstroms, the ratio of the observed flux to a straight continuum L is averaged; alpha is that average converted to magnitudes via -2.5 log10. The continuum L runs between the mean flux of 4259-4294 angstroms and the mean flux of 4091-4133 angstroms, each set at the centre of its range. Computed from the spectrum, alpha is -0.13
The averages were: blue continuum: 45.6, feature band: 50.7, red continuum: 43.9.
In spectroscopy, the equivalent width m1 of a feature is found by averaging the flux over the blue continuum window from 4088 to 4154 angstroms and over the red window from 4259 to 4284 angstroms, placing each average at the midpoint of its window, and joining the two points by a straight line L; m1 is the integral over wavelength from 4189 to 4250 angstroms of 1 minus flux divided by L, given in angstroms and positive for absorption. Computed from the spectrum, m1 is 5.14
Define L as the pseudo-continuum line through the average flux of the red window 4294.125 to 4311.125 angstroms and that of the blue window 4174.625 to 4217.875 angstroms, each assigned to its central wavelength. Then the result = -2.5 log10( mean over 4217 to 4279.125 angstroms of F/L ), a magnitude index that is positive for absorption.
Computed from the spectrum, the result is 0.226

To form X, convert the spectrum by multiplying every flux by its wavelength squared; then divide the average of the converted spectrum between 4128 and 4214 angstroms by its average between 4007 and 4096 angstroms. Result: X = 1.3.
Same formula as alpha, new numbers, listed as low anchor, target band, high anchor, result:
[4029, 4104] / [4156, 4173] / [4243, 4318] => -0.23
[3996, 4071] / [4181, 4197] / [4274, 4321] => -0.15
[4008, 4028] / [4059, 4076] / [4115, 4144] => 0.20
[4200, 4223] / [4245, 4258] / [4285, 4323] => 0.21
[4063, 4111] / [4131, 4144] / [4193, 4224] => 0.08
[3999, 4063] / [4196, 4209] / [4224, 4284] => -0.17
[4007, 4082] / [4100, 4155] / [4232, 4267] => -0.15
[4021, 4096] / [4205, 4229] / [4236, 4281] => 0.15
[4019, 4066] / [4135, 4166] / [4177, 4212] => -0.08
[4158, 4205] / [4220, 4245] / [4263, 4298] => 0.39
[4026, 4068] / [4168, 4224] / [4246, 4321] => -0.10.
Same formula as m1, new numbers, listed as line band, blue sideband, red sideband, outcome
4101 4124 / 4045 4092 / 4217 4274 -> -3.1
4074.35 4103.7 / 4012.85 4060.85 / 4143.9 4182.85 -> -2.0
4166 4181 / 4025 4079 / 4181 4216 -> -0.8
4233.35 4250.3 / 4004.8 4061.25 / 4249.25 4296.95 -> -1.5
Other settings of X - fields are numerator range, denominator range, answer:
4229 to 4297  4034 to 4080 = 1.27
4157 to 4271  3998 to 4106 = 1.21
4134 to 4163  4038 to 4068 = 1.34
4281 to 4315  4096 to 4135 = 1.14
